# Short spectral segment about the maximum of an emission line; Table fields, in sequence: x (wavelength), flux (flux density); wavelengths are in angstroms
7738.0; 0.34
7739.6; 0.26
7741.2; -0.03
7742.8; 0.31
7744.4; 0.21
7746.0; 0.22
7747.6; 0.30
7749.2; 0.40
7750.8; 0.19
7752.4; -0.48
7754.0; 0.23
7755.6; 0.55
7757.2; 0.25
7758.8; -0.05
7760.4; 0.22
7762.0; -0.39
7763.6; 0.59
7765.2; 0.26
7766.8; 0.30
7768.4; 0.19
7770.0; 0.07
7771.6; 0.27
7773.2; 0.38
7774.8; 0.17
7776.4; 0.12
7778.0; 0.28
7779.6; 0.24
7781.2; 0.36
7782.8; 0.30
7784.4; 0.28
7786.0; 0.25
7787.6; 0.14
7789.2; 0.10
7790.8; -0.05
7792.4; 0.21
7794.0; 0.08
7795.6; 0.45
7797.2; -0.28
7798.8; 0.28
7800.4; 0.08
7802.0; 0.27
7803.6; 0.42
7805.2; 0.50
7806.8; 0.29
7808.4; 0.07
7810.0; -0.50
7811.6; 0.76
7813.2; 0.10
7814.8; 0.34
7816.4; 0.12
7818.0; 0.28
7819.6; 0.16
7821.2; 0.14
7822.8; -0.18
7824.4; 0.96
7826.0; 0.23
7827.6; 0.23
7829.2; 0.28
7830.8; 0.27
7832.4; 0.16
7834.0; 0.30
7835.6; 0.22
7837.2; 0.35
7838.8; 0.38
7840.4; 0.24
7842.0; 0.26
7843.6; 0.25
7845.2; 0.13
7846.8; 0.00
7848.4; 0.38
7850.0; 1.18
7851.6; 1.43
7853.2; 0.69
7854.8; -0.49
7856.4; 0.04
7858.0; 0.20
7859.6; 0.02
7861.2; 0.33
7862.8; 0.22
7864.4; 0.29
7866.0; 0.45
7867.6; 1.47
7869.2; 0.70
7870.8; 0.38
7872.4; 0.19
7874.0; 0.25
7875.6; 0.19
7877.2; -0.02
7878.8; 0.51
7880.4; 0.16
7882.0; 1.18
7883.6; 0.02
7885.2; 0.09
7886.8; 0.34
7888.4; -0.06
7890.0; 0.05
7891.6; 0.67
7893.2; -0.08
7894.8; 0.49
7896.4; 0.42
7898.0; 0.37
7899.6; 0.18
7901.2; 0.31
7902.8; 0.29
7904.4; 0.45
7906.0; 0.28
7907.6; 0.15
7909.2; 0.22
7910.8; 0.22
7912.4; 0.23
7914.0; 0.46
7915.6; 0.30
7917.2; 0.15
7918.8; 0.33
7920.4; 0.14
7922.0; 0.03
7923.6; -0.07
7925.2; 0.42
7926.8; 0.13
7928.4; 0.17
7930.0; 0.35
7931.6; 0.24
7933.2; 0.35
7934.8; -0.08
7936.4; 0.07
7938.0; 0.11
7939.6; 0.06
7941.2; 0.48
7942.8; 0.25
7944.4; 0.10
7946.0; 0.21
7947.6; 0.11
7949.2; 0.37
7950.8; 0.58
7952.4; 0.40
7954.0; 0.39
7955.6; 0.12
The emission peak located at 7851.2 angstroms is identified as [S II] 6716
